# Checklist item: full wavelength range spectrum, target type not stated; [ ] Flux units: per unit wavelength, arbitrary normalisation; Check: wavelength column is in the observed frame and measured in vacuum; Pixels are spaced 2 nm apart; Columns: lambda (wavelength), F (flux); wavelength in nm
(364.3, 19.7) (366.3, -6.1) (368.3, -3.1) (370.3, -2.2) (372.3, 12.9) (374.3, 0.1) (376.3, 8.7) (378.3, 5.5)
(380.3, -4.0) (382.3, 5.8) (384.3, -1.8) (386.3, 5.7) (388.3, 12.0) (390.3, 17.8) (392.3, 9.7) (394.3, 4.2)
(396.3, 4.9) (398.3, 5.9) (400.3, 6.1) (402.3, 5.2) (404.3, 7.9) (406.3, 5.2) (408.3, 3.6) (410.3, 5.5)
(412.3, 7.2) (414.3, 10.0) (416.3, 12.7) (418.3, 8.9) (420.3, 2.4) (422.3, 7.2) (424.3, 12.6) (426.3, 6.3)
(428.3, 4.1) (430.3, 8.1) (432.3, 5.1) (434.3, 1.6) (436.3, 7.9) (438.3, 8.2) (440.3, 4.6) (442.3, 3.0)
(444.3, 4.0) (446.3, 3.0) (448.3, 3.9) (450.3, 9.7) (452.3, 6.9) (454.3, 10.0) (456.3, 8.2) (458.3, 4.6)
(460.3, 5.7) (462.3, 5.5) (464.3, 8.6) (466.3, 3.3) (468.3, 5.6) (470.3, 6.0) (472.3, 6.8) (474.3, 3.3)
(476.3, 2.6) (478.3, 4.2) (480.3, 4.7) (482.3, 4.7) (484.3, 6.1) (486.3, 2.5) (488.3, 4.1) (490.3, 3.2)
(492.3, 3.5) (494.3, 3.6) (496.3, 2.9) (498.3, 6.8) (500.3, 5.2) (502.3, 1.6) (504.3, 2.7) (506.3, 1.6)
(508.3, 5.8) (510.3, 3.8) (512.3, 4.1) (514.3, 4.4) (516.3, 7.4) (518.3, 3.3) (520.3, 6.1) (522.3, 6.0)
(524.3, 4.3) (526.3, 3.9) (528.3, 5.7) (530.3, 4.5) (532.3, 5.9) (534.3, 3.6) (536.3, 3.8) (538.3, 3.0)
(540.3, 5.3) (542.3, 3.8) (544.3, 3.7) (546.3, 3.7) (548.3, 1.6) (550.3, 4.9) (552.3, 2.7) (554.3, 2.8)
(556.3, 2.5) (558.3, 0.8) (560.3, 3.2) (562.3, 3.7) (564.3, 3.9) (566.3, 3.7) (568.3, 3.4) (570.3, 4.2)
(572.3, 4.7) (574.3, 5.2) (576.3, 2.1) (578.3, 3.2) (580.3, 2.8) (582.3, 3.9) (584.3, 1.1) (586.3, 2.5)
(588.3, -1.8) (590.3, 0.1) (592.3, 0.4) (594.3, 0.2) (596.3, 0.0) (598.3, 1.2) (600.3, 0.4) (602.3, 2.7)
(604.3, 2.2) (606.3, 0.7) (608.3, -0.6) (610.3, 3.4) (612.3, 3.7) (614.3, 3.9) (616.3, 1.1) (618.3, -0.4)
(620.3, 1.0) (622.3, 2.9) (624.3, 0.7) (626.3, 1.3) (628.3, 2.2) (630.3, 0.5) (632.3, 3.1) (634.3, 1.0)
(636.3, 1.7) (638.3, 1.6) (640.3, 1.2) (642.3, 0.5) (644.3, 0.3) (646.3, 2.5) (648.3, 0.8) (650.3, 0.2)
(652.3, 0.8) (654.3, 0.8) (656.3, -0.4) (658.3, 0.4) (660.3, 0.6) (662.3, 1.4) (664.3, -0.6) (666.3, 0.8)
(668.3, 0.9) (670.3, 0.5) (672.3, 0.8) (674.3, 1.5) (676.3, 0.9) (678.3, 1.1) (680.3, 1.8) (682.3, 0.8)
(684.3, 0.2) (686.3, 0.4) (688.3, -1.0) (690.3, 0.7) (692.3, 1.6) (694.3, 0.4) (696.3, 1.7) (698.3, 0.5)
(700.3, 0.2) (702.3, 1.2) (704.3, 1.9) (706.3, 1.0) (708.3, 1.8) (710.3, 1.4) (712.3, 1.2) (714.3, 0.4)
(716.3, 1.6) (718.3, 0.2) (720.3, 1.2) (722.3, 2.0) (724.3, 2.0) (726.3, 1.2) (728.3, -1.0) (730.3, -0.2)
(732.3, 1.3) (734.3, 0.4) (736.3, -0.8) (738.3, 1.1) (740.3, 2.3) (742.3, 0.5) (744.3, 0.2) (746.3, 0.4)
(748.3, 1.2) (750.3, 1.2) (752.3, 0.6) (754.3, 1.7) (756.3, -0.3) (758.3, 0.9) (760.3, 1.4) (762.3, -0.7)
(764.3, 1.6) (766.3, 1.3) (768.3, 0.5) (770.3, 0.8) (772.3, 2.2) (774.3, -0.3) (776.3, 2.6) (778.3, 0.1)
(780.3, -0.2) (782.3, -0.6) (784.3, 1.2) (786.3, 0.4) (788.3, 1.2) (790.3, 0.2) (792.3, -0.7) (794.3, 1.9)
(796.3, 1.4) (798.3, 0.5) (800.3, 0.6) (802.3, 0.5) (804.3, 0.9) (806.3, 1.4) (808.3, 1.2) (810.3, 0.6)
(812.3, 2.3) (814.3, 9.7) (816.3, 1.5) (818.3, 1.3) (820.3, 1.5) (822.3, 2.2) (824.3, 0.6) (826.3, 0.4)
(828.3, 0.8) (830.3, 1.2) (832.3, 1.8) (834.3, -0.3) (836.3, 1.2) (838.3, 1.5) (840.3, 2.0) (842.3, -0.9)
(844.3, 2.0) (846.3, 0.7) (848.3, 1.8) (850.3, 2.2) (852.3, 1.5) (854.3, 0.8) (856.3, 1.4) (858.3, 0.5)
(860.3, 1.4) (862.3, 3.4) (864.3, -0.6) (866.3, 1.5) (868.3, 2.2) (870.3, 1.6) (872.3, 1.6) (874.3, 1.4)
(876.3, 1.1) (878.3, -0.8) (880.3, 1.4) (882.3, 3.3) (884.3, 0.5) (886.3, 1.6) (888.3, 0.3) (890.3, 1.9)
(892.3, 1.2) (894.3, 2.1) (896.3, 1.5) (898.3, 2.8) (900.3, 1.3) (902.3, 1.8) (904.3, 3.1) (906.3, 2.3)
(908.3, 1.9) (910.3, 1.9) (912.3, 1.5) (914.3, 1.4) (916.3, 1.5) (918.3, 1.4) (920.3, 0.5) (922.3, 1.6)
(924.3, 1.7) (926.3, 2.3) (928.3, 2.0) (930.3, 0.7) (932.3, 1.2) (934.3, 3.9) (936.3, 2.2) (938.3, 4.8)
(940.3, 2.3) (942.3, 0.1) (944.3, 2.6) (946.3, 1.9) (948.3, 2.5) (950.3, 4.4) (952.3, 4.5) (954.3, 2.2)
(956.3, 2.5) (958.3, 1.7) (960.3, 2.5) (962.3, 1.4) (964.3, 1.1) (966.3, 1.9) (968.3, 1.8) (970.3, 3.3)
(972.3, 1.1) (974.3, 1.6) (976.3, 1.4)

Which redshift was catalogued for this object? 1.18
